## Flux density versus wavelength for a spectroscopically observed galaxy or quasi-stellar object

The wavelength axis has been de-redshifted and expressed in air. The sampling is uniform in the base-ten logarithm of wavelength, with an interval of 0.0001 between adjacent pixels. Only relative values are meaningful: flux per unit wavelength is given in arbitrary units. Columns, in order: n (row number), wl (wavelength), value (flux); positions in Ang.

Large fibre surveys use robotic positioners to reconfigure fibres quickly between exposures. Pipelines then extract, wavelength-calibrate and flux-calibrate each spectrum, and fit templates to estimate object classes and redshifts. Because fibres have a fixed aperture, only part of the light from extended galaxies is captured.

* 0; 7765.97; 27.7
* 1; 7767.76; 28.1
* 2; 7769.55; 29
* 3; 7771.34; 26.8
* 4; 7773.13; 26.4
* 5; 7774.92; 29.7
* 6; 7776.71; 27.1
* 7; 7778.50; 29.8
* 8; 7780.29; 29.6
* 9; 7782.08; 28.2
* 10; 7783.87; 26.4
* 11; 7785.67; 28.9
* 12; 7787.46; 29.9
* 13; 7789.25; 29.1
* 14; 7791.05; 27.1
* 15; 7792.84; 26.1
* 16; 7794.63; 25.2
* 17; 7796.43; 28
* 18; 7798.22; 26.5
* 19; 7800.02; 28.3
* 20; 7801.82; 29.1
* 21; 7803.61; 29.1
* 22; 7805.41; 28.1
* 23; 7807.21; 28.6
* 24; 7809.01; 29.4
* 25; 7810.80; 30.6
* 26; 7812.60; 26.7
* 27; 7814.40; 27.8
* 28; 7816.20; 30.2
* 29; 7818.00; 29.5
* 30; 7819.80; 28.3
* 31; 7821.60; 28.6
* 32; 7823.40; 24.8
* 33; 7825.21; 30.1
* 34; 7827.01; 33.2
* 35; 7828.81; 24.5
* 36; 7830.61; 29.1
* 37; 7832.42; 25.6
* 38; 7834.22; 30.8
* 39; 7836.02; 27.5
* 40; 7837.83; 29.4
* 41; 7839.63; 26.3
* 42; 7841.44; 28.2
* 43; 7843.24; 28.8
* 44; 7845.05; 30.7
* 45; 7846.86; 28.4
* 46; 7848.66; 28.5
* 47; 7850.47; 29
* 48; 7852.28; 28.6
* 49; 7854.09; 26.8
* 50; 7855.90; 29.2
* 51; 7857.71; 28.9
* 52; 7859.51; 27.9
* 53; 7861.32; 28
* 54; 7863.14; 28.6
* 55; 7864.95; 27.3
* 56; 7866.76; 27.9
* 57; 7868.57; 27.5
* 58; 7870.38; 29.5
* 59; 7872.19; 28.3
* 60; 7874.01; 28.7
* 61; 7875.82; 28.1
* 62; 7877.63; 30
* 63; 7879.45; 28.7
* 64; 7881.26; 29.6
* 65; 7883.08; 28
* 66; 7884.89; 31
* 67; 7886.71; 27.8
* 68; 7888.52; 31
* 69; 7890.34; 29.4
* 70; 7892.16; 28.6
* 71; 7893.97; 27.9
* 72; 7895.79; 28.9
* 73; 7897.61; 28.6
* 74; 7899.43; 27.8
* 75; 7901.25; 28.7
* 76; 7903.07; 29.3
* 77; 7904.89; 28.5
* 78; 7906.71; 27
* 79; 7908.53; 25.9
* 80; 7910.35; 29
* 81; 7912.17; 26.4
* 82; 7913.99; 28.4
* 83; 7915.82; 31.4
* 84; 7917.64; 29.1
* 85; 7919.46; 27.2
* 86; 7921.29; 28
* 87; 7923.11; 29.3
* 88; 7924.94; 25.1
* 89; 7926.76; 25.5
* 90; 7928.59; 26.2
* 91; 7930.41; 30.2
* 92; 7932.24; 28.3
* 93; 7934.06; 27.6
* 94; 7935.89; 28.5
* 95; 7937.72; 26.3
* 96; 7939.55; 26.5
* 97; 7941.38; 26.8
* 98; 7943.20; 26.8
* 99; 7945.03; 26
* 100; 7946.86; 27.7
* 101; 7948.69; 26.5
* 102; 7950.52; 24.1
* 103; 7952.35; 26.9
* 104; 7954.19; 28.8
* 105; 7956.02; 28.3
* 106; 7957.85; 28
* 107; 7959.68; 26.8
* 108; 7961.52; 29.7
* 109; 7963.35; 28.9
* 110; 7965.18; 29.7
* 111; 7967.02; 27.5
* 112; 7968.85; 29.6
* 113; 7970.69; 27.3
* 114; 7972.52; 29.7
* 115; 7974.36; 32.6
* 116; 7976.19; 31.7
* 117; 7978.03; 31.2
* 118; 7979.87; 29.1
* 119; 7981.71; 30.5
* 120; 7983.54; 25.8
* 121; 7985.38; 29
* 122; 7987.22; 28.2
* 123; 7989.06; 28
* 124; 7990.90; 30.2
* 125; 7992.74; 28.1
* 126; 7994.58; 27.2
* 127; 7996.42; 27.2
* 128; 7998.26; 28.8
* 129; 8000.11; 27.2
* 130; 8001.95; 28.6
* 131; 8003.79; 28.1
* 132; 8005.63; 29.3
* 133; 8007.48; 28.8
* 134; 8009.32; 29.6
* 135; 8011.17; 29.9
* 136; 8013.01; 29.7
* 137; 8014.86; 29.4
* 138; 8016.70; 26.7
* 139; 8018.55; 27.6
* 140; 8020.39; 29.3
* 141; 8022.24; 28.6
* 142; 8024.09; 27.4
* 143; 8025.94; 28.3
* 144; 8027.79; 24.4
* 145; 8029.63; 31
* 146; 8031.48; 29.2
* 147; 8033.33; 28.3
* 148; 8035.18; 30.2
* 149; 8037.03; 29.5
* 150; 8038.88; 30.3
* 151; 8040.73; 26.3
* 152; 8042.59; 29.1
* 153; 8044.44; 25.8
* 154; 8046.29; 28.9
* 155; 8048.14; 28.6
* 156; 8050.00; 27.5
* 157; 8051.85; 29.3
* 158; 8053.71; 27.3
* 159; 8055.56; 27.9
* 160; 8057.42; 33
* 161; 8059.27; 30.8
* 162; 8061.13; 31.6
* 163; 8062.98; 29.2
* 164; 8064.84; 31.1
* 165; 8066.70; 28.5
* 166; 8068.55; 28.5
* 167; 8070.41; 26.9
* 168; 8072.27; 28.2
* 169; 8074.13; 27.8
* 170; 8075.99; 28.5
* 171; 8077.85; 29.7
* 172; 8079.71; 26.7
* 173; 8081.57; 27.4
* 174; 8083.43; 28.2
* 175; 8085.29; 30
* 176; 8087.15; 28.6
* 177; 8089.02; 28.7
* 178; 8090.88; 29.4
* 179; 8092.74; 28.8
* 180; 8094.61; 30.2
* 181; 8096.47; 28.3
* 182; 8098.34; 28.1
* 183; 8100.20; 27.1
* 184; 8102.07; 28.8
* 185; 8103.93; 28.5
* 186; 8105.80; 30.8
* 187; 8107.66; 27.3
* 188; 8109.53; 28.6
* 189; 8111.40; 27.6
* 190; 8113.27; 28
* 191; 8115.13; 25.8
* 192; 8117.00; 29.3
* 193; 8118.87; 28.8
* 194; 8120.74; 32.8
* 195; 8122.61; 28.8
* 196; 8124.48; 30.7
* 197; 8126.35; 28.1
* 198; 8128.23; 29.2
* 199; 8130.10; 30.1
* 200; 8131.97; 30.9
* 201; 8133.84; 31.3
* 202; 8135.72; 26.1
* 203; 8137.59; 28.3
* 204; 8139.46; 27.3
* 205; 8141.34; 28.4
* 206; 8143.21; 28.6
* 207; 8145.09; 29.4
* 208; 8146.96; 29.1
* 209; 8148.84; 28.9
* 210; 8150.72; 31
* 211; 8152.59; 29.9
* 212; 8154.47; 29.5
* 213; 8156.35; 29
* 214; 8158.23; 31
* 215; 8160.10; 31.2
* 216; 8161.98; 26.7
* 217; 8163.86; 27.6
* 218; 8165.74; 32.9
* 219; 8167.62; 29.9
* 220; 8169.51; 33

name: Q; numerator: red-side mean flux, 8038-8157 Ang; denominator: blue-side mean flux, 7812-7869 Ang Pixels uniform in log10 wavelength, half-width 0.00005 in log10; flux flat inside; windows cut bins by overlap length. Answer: 1.0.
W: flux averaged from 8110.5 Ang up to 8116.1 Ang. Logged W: 27.2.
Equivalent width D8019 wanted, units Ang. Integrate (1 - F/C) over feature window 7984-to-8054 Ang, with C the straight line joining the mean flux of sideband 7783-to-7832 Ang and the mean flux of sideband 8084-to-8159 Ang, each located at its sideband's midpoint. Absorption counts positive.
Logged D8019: 0.79 Ang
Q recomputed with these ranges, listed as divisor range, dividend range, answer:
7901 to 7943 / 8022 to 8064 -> 1.04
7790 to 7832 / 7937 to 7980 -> 1.00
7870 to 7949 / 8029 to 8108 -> 1.02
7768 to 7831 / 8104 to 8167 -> 1.03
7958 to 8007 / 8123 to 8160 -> 1.02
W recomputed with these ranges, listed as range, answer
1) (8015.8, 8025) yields 27.9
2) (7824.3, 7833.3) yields 28.5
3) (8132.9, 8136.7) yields 28.7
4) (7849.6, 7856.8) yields 28.4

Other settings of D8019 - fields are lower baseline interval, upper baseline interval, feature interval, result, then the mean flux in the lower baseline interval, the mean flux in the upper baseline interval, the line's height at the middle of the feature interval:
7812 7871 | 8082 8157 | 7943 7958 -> 0.9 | 28.4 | 28.9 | 28.6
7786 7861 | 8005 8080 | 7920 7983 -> 1.1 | 28.4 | 28.8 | 28.6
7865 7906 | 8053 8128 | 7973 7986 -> -0.5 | 28.8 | 28.9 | 28.8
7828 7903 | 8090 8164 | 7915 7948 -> 1.2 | 28.5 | 29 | 28.6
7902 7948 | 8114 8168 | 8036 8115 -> 0.4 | 27.6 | 29.3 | 28.8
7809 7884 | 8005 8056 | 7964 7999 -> -0.6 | 28.5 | 28.5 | 28.5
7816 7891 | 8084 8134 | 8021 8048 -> 0.5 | 28.6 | 29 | 28.9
